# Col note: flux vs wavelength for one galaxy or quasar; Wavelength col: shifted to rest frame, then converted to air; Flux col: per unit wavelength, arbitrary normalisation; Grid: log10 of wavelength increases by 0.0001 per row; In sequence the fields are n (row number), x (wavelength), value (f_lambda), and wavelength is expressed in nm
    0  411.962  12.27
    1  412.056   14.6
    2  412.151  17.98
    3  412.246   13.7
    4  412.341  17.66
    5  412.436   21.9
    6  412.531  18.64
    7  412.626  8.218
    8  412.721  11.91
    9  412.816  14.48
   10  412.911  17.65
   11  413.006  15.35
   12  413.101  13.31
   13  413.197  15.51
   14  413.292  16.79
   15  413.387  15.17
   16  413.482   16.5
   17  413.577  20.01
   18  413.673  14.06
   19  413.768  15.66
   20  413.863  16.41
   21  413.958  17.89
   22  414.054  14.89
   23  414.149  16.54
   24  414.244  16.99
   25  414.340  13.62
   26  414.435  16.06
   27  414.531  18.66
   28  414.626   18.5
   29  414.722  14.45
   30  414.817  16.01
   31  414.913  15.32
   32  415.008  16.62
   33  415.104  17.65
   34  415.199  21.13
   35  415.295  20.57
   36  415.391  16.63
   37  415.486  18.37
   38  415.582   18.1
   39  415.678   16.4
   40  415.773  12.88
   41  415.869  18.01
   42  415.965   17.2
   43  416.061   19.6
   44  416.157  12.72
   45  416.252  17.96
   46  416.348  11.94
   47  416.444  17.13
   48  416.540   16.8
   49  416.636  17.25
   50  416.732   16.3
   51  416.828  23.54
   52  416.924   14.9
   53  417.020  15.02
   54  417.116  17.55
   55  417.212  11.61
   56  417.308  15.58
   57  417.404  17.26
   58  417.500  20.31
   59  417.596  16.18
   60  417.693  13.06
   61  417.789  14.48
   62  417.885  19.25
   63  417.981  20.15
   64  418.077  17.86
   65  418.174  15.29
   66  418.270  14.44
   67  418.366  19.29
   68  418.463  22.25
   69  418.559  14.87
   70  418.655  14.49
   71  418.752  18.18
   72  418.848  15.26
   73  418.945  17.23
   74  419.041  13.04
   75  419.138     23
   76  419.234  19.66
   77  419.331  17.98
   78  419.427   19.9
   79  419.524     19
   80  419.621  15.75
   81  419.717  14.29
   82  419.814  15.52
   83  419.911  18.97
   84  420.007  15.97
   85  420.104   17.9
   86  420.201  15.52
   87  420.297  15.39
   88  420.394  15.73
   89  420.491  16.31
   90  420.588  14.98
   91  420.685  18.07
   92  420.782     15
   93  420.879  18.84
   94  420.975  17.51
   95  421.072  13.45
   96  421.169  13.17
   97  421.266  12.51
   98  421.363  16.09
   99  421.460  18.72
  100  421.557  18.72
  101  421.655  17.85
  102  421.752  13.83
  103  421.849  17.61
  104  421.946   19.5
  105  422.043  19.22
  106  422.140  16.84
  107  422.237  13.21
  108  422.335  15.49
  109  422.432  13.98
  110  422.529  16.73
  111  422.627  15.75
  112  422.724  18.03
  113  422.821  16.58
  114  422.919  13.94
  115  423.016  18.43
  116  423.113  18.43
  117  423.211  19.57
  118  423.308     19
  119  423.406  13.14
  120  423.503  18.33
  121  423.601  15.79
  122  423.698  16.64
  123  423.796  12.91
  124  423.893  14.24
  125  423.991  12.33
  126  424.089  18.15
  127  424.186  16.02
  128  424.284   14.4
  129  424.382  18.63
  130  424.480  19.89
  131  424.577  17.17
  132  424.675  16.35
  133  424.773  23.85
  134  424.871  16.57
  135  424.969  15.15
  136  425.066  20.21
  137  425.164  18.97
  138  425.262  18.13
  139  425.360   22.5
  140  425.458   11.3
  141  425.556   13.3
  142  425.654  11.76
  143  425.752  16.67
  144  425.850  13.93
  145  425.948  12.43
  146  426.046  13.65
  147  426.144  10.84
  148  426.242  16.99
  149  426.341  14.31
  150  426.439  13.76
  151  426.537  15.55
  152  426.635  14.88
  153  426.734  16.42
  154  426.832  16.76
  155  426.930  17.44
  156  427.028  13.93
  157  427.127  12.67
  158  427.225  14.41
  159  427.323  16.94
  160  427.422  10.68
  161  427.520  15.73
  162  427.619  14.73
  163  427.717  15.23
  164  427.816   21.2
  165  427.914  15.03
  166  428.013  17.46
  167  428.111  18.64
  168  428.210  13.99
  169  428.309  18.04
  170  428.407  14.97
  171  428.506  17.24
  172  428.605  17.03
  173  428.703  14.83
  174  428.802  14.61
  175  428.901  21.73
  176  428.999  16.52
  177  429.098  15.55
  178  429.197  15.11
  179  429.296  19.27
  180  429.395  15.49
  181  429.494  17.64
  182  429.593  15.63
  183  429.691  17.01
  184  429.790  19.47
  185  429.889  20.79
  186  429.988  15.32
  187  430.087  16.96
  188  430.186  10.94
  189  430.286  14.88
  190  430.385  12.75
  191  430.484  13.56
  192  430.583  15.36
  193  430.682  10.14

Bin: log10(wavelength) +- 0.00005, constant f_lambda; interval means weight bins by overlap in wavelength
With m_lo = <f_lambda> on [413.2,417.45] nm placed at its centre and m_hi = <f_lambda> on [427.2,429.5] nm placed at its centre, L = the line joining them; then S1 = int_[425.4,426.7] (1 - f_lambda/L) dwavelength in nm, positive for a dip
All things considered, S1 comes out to 0.20 nm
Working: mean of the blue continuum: 16.6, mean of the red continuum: 16.3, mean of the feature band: 13.9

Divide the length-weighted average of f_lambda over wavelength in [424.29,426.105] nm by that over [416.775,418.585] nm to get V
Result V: 1.0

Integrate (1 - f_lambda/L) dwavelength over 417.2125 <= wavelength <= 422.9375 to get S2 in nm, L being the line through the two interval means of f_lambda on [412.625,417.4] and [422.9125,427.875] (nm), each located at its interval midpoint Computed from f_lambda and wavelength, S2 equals -0.18 nm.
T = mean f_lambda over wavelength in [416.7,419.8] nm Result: 17.1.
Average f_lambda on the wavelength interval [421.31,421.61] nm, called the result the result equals 17.7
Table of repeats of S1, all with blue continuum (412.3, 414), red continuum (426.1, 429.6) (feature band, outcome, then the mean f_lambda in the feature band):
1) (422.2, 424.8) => -0.10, 16.5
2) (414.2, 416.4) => -0.11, 16.8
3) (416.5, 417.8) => -0.04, 16.5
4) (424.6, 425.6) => -0.11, 17.6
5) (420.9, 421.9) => -0.01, 16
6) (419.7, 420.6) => -0.01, 16.2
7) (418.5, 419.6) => -0.11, 17.5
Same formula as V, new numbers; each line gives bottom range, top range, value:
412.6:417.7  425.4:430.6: 0.95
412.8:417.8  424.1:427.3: 0.97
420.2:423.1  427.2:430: 1.02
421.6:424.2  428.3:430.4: 1.01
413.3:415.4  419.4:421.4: 0.96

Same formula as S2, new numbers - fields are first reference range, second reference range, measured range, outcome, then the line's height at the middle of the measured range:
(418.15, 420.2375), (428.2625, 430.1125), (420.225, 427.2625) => 0.42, 17.1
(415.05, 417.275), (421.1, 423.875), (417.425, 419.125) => -0.02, 16.7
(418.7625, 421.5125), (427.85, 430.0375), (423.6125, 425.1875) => -0.01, 16.8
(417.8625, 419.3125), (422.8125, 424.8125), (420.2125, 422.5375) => 0.14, 17.2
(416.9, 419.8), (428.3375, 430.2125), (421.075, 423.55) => 0.05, 16.8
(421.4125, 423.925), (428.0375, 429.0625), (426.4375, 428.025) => 0.12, 16.7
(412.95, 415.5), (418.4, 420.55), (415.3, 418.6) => 0.01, 16.9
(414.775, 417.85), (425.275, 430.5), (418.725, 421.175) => -0.06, 16.4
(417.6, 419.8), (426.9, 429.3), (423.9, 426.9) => 0.07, 16.4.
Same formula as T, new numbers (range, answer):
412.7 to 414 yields 15.8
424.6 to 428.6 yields 15.8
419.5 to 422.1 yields 16.5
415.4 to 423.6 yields 16.7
